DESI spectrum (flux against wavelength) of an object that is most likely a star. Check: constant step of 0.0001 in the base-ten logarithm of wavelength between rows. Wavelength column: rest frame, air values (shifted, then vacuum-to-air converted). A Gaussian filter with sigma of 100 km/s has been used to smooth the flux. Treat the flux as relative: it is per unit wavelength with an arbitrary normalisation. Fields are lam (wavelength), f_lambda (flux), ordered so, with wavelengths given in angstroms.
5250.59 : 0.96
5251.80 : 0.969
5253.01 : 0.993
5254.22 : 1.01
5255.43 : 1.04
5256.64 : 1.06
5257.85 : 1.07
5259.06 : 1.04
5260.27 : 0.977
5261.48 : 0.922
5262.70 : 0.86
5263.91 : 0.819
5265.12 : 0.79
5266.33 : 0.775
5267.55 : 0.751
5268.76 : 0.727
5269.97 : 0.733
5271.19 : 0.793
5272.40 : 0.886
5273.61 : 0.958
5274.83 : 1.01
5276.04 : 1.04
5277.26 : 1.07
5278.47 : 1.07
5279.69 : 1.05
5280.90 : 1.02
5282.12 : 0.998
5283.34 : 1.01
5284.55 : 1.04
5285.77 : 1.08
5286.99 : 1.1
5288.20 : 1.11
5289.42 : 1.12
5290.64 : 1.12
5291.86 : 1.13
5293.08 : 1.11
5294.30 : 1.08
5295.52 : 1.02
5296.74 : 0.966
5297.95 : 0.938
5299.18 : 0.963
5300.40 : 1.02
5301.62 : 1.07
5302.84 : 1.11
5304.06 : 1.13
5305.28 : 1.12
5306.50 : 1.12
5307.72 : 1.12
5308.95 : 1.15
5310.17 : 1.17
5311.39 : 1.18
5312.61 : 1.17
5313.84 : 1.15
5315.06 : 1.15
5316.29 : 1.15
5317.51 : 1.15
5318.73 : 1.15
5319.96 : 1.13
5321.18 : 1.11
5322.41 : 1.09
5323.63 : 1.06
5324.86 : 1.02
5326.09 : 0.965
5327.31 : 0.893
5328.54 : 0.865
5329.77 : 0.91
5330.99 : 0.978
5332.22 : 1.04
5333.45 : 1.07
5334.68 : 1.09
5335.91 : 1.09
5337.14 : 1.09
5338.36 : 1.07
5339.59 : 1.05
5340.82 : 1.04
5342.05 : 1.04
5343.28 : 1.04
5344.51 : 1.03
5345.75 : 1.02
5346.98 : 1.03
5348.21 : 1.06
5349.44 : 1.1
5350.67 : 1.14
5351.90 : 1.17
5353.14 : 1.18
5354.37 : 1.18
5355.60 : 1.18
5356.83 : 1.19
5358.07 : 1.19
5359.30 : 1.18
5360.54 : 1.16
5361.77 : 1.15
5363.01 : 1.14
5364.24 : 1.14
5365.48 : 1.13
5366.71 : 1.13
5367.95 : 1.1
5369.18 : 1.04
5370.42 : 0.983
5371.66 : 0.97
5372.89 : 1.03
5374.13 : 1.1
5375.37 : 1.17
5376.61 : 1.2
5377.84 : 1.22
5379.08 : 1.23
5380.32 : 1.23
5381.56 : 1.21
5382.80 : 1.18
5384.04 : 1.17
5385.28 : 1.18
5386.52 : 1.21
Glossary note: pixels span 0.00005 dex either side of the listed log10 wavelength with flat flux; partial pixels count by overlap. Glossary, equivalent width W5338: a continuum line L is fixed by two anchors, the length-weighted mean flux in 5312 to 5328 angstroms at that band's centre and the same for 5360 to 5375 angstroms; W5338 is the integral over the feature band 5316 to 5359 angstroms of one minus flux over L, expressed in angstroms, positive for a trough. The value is 0.7 angstroms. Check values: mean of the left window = 1.09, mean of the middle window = 1.07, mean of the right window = 1.09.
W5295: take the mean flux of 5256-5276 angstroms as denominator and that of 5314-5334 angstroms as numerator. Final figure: 1.18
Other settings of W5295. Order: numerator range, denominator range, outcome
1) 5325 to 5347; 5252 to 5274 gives 1.13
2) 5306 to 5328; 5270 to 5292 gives 1.08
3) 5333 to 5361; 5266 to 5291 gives 1.13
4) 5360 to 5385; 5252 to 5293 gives 1.16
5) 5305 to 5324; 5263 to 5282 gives 1.26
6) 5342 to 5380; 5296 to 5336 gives 1.05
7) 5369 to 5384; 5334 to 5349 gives 1.08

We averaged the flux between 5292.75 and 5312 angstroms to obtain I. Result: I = 1.08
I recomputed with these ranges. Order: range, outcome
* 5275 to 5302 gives 1.05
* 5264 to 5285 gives 0.922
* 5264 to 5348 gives 1.03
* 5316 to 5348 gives 1.04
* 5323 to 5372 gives 1.07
